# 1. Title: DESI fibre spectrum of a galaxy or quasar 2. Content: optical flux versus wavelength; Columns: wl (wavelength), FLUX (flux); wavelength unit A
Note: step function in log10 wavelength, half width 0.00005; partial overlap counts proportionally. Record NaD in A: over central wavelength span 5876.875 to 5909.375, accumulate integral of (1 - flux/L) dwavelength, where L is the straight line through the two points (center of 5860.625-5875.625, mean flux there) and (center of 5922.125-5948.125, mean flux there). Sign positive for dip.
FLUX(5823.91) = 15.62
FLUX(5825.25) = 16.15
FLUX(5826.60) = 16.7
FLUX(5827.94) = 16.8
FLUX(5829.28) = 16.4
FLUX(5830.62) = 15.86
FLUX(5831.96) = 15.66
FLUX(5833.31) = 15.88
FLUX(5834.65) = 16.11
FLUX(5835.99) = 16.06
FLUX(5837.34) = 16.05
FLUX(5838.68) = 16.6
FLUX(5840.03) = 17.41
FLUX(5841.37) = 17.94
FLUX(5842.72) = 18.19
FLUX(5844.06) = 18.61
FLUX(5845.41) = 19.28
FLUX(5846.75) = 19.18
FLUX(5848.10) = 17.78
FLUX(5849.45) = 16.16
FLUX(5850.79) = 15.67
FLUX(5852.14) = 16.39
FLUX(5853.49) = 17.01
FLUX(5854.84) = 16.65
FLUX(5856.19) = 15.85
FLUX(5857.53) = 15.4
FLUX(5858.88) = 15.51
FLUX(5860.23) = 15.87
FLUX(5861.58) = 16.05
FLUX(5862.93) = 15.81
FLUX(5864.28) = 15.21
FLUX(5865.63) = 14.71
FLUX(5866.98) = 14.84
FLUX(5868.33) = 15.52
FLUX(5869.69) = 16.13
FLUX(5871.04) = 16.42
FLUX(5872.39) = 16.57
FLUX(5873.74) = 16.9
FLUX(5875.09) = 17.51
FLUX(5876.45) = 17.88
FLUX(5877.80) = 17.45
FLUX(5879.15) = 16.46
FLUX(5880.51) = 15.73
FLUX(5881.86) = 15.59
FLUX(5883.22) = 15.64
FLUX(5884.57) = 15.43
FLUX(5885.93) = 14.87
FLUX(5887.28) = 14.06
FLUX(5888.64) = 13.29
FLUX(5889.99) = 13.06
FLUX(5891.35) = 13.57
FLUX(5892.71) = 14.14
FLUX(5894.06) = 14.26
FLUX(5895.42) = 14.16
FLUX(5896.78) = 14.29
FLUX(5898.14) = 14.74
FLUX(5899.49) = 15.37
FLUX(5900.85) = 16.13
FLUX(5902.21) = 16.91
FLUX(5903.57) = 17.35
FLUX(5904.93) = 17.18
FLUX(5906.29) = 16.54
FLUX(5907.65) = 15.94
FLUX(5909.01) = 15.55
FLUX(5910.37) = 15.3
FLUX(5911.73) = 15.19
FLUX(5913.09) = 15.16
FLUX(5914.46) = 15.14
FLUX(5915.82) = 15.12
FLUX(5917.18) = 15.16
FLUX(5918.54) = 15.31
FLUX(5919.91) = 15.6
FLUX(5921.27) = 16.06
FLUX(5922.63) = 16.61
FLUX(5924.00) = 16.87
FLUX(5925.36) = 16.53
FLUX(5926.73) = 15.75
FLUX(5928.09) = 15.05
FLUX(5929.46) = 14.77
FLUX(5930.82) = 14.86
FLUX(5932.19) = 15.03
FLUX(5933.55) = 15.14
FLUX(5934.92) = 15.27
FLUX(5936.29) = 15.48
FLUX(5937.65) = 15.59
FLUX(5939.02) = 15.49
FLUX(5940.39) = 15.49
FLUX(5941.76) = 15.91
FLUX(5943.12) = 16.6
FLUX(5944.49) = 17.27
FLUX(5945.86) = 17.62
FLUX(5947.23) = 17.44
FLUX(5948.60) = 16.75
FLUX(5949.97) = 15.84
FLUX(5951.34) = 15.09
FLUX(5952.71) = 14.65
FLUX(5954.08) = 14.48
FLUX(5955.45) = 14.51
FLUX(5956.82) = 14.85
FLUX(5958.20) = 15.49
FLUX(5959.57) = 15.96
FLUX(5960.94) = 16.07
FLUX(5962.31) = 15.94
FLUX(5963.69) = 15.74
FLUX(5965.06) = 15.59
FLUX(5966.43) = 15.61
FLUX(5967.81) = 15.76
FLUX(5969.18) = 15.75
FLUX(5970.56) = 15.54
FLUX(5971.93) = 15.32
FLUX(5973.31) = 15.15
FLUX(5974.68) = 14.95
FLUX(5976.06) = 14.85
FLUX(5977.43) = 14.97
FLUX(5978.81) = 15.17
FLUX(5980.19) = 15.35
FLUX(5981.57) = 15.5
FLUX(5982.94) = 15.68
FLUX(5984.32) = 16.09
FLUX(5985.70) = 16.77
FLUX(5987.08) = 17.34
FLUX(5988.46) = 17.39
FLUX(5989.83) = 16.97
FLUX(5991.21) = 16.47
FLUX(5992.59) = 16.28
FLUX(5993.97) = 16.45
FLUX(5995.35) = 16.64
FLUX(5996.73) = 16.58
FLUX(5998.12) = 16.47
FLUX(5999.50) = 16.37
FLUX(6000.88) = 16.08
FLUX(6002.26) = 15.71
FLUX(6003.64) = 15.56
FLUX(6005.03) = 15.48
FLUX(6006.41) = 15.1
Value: 1.24 A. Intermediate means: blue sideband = 16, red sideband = 15.9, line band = 15.3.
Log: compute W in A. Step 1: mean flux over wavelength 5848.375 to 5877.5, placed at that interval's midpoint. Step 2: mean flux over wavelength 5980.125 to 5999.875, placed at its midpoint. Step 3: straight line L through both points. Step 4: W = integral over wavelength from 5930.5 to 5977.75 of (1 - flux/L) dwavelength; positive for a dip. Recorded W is 2.2 A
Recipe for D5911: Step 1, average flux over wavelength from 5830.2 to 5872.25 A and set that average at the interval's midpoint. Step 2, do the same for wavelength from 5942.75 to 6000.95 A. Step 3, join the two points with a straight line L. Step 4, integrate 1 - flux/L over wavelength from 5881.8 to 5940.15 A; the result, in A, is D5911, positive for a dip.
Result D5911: 3.16 A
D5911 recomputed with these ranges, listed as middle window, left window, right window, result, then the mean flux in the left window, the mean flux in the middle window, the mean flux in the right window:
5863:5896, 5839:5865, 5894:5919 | 1.6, 16.8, 15.4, 15.5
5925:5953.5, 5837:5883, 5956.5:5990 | 0.4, 16.6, 15.8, 15.7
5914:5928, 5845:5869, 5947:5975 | 0.0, 16.2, 15.8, 15.5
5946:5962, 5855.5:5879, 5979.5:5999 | 0.7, 16.1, 15.6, 16.4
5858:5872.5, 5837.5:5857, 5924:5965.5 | 1.1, 17.3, 15.7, 15.7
